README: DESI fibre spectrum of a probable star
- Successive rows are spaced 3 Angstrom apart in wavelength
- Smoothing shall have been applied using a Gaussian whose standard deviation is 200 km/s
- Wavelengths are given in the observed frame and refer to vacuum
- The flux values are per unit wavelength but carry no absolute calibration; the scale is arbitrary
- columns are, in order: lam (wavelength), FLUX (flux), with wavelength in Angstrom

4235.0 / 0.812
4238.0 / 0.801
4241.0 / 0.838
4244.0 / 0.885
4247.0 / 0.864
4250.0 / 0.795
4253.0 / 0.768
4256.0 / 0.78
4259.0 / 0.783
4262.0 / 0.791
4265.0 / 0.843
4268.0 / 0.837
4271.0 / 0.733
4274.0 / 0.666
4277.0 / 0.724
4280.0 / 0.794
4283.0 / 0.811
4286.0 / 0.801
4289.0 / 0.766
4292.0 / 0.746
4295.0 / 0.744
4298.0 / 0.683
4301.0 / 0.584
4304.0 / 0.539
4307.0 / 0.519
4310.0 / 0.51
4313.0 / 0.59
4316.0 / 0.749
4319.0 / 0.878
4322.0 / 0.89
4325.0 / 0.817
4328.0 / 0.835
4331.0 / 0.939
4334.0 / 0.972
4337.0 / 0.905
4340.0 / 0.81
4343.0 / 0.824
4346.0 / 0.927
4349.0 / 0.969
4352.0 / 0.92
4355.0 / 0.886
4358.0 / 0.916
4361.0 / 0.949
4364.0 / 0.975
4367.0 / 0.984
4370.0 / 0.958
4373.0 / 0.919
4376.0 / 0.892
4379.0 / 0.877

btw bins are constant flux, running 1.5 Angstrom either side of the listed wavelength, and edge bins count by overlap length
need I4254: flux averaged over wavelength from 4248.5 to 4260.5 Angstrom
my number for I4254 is 0.781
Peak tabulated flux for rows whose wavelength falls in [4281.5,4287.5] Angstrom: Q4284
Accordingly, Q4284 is 0.811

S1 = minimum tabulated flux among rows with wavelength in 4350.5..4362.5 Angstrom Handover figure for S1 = 0.886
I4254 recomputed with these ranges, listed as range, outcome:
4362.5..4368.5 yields 0.979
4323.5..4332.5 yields 0.864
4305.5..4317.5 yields 0.592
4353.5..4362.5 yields 0.917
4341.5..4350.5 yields 0.907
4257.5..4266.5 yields 0.806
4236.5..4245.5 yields 0.841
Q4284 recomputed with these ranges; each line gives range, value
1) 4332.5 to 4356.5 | 0.972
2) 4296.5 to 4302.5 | 0.683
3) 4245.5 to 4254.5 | 0.864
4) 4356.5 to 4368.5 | 0.984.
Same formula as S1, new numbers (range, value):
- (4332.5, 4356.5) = 0.81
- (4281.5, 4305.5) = 0.539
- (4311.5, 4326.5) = 0.59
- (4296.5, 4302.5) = 0.584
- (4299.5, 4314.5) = 0.51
